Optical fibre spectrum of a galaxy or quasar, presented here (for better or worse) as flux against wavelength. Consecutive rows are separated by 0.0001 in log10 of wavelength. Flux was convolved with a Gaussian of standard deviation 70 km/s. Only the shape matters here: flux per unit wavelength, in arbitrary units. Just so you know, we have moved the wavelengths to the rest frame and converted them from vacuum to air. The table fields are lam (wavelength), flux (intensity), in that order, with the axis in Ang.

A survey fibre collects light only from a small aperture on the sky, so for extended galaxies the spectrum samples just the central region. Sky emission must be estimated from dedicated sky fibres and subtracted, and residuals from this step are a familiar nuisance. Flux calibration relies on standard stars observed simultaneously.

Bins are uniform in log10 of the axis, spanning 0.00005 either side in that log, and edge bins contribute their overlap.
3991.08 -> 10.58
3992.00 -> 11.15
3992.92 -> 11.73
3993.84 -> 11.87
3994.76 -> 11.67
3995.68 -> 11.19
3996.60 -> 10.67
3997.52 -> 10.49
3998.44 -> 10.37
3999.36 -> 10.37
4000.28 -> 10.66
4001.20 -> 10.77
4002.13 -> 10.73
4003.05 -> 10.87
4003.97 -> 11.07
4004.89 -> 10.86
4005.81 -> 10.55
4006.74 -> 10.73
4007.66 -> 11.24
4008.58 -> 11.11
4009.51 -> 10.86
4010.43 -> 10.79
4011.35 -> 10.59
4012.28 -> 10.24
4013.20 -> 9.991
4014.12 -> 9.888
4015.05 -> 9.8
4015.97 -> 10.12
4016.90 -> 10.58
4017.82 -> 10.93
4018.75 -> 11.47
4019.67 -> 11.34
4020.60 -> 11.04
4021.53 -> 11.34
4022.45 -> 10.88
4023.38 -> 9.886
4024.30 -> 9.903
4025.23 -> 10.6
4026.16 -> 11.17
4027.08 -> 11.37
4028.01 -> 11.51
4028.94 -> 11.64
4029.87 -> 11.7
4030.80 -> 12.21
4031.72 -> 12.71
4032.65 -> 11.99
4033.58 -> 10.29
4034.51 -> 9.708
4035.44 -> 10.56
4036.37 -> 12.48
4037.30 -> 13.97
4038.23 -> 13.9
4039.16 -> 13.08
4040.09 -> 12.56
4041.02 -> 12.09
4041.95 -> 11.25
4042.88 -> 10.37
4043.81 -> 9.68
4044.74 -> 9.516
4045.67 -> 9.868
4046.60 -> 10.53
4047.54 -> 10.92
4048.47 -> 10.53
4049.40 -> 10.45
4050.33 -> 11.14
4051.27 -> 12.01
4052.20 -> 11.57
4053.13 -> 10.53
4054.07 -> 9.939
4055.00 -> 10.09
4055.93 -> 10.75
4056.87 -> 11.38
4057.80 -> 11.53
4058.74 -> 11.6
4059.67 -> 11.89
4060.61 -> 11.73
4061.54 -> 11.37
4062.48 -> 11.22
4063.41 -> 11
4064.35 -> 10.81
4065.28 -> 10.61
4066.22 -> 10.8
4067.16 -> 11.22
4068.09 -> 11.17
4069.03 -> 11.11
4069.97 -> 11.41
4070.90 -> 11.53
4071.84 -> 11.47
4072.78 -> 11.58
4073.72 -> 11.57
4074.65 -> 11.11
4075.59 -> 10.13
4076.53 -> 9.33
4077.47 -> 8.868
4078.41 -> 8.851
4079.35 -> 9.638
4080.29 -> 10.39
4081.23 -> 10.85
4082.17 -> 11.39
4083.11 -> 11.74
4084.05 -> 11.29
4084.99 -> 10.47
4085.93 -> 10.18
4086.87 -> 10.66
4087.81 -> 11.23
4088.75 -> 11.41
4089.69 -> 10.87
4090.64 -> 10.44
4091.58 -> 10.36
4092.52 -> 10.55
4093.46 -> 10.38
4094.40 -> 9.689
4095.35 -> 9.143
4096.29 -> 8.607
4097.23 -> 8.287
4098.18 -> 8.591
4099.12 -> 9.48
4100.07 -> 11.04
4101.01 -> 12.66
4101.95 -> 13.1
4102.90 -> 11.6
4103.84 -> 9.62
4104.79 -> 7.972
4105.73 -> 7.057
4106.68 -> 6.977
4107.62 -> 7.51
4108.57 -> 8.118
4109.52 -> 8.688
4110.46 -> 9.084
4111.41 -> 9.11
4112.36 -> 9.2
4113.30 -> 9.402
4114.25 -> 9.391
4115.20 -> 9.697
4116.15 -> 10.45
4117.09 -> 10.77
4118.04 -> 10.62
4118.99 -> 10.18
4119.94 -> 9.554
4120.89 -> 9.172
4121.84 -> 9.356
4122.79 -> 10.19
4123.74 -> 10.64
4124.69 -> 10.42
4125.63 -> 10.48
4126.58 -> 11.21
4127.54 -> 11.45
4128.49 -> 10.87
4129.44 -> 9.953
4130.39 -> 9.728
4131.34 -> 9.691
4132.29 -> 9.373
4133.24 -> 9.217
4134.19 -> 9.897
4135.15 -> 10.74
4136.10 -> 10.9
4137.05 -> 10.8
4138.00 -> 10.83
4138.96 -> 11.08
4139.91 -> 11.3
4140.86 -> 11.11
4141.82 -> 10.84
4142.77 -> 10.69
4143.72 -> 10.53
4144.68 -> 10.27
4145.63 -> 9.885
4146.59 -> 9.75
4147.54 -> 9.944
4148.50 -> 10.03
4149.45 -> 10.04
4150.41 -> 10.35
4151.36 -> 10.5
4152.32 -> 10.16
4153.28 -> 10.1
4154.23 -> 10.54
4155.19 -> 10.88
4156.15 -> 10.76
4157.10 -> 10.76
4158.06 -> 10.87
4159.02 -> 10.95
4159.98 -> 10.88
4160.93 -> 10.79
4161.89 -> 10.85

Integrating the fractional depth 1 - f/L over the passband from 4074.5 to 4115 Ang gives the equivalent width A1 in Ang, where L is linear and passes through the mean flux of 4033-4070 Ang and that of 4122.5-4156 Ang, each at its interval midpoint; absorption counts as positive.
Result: 3.5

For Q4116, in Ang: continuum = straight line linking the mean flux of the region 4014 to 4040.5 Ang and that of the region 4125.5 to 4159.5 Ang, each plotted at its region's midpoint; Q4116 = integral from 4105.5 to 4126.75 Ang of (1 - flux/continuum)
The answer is 2.4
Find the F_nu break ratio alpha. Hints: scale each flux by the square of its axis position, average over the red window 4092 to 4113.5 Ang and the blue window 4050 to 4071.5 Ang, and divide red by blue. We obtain 0.86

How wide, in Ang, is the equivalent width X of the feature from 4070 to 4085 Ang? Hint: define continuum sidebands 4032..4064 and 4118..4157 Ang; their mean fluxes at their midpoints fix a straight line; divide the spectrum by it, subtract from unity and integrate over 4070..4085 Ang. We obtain 0.4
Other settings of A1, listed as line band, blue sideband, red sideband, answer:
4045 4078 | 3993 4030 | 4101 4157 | -1.3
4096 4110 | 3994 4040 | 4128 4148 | 1.7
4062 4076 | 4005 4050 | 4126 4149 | -0.4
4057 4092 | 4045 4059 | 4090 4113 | -2.3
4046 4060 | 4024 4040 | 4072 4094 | 0.4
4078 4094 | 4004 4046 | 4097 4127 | -0.8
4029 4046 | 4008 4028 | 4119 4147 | -1.5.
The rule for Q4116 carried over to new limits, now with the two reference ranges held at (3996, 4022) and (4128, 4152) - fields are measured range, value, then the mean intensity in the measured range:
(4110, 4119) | 0.5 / 9.77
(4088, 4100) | 0.7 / 9.89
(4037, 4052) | -1.0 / 11.3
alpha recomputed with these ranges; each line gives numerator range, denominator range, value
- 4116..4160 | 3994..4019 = 1.04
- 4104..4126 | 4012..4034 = 0.89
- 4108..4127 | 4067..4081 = 0.94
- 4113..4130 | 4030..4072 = 0.94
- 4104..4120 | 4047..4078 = 0.84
